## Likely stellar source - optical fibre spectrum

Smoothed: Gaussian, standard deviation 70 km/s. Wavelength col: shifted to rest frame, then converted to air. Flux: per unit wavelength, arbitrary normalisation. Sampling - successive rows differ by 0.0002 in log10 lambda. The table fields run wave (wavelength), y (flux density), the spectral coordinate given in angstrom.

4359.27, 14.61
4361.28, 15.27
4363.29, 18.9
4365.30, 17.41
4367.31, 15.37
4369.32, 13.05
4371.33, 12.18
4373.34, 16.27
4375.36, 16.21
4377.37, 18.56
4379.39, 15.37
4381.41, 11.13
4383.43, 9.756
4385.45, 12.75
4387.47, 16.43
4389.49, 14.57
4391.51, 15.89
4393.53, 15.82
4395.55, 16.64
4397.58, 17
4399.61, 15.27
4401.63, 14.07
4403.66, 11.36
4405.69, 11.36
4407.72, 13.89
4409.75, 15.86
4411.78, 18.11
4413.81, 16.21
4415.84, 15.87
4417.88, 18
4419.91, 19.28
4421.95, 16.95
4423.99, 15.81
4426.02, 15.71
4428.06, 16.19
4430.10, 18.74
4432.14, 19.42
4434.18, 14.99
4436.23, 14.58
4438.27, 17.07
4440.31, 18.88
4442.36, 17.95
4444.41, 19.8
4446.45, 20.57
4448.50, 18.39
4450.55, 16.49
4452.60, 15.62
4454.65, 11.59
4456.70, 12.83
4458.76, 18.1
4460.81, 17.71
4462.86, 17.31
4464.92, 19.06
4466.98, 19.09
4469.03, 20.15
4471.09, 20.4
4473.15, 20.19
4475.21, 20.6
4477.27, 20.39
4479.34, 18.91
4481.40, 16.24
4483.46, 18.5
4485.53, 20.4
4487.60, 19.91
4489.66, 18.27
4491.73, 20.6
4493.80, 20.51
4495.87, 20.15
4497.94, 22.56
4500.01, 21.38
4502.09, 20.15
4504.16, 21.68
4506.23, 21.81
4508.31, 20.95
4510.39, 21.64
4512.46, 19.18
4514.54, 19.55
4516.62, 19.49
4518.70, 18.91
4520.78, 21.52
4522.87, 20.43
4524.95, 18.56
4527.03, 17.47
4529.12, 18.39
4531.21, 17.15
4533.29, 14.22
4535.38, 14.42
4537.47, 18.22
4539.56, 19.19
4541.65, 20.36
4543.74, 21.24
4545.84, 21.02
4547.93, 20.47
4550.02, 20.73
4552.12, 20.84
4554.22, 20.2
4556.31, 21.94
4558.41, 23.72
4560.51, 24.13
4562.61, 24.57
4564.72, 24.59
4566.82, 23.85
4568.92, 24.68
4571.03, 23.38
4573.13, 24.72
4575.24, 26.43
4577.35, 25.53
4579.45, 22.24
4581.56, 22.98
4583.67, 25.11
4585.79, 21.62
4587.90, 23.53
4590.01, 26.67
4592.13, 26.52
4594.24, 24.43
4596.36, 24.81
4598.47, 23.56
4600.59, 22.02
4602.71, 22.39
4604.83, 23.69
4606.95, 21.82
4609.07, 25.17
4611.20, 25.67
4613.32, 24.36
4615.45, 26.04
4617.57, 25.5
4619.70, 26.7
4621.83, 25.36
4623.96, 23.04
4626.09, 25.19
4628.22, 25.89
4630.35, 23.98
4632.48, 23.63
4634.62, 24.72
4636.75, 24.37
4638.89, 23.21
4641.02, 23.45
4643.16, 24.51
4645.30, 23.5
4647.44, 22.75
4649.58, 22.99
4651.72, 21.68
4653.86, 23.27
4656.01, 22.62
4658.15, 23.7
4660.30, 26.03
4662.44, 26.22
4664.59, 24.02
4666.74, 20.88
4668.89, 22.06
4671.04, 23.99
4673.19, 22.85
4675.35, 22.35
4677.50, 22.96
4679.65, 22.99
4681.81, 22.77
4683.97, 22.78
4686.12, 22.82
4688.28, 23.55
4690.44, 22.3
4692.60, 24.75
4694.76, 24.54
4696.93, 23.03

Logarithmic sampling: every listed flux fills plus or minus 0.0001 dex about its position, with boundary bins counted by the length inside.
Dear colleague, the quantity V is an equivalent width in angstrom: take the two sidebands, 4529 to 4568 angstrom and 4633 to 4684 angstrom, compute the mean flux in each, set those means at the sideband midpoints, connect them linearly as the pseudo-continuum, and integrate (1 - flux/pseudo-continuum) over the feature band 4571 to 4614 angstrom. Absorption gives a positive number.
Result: -4.9 angstrom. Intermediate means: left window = 20.6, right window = 23.4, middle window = 24.1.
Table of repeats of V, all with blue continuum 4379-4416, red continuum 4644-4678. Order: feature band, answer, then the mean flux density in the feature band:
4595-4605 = -0.97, 23.3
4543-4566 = -2.81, 22.2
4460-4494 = -4.17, 19.3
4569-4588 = -3.22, 24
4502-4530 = -2.32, 20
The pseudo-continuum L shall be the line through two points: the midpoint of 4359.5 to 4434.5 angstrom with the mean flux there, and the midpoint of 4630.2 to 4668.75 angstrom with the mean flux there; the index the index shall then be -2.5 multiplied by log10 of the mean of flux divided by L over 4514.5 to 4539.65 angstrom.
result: 0.09 mag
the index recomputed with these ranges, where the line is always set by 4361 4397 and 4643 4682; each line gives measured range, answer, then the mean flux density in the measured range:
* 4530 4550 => 0.07 mag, 18.6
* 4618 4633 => -0.13 mag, 24.9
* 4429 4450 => -0.07 mag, 18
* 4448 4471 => 0.02 mag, 17.1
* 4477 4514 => -0.10 mag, 20.2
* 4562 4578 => -0.20 mag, 24.7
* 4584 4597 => -0.16 mag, 24.6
